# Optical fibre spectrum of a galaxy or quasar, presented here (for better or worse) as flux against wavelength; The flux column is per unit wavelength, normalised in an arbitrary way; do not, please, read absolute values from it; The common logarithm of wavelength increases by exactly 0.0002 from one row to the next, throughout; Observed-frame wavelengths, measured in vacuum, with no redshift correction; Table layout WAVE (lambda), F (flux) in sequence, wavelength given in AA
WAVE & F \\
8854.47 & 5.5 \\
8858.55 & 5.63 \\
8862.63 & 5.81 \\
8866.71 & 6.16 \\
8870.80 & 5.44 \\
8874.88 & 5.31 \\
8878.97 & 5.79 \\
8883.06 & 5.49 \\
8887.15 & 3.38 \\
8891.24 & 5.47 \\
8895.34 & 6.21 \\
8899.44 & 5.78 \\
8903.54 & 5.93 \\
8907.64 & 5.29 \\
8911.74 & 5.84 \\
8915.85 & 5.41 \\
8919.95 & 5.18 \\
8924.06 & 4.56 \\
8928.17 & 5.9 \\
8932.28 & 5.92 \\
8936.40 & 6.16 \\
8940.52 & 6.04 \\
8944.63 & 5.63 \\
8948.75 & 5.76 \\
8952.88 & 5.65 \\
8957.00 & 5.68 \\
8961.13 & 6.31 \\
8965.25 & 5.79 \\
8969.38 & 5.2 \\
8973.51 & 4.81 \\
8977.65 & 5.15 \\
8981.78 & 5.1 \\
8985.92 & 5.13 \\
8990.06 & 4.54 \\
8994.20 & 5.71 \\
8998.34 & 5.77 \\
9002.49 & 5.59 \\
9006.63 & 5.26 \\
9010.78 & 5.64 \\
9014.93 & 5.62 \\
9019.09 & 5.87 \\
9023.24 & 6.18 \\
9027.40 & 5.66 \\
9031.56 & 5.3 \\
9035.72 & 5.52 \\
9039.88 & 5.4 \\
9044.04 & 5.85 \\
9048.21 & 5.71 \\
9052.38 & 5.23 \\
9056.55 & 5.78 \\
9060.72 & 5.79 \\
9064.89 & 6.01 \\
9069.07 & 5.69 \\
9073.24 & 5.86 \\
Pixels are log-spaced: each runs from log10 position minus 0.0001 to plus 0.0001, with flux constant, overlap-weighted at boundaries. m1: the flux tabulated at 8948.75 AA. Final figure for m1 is 5.76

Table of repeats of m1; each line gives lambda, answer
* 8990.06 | 4.54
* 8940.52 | 6.04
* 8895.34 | 6.21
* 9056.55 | 5.78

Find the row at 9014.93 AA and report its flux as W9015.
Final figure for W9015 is 5.62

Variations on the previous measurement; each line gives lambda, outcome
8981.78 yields 5.1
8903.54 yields 5.93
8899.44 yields 5.78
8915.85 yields 5.41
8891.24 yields 5.47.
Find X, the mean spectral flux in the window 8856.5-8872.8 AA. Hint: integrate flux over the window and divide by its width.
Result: 5.76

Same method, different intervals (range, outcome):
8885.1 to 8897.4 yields 5.02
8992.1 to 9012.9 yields 5.59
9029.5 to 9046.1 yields 5.52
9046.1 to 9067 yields 5.7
